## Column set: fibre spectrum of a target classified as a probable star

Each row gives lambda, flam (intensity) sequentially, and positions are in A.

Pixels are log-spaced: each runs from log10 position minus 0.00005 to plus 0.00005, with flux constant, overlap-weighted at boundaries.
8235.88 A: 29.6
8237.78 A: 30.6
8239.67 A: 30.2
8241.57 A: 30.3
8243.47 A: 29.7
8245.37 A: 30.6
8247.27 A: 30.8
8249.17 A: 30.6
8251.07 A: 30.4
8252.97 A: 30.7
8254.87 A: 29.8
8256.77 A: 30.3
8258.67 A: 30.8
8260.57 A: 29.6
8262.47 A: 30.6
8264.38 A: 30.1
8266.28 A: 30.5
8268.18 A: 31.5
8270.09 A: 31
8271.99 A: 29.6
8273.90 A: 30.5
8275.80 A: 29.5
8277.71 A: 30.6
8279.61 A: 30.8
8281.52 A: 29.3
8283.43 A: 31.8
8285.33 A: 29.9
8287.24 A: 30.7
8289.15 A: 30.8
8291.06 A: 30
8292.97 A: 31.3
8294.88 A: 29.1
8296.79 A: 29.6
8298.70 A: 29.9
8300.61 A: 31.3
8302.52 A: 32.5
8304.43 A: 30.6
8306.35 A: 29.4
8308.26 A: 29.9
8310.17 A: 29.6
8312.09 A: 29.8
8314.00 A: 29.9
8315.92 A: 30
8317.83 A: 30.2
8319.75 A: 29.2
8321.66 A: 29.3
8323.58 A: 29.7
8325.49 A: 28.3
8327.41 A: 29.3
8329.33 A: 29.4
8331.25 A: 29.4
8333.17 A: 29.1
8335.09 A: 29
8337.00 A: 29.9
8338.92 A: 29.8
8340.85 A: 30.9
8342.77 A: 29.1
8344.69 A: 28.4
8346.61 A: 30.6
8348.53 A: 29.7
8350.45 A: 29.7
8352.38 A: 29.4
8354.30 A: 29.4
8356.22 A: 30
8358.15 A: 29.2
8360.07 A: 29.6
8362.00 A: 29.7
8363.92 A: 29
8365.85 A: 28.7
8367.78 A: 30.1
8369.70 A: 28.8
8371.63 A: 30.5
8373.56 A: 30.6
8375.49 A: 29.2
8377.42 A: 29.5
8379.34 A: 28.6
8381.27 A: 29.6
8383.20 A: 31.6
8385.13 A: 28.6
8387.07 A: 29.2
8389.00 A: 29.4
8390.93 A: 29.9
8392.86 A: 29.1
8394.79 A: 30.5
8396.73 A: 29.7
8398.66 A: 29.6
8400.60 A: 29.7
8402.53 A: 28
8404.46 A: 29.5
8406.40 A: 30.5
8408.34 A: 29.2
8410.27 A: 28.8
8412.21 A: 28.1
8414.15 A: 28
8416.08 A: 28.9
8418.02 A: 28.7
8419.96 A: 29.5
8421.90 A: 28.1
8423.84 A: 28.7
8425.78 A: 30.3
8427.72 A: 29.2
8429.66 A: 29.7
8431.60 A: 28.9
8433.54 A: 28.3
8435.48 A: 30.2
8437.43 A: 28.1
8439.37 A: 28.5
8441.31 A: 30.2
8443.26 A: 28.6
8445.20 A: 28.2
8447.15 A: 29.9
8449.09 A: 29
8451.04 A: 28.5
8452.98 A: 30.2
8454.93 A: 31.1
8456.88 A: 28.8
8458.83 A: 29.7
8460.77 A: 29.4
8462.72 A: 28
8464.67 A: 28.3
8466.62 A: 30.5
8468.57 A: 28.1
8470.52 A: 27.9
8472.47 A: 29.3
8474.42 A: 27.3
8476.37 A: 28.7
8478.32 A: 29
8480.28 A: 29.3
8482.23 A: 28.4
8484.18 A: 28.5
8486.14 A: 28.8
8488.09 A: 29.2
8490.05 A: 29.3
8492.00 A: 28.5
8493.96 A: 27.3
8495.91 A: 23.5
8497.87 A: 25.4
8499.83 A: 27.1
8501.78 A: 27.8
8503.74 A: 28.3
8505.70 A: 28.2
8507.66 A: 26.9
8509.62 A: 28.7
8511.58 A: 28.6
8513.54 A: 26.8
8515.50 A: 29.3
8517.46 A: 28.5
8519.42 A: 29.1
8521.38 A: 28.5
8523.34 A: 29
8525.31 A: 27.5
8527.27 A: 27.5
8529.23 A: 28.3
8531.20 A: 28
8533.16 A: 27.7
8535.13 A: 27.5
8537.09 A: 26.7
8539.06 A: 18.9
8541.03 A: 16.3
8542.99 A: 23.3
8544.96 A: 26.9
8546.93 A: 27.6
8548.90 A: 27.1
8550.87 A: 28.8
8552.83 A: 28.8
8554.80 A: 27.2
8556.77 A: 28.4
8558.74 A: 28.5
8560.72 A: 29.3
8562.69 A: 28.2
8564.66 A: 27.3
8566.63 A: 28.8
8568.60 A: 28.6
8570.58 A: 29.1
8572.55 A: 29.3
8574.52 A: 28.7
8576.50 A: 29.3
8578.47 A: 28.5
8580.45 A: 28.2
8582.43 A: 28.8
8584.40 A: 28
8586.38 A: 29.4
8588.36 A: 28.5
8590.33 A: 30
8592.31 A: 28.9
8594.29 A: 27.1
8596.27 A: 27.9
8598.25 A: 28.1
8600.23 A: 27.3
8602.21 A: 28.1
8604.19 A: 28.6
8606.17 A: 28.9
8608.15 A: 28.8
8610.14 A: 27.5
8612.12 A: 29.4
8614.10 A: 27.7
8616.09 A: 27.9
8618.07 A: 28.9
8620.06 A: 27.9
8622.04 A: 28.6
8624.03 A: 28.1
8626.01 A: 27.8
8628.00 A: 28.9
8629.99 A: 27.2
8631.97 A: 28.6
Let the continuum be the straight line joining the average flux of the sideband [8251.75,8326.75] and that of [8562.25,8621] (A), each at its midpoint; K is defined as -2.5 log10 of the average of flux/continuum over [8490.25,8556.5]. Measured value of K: 0.072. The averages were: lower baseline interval 30.2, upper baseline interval 28.5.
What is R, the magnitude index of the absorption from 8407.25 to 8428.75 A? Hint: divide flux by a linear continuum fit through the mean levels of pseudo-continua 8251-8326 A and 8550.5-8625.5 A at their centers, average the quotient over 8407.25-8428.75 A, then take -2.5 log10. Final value 0.02 mag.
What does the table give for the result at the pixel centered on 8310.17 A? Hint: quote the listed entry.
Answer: 29.6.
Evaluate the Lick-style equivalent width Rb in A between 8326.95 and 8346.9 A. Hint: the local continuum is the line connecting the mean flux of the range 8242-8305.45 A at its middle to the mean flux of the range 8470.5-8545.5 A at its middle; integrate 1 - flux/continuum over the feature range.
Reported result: 0.1 A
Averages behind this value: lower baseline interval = 30.4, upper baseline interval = 27.3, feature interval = 29.5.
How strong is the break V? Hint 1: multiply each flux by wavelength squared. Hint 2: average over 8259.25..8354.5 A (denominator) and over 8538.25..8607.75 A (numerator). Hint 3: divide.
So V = 0.98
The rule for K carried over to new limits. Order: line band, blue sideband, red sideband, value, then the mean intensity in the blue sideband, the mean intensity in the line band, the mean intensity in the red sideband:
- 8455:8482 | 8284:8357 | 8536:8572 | -0.04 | 29.9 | 28.9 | 26.7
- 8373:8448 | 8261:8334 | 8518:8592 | -0.01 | 30.1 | 29.2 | 27.6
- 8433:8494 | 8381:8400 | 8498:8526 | -0.01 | 29.7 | 28.9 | 28.1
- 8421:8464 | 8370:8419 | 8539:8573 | -0.02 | 29.4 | 29.2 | 27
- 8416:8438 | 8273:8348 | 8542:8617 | 0.01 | 30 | 29.1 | 28.2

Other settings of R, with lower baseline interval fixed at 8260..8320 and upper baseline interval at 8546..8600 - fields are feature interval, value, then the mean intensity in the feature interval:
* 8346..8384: 0.005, 29.7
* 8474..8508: 0.042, 27.9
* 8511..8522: 0.013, 28.5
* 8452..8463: -0.016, 29.6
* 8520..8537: 0.030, 28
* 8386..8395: 0.004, 29.5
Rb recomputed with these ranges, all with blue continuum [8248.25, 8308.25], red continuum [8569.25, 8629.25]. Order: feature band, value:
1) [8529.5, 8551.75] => 2.6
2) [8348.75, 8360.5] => 0.2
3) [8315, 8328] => 0.3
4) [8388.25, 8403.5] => 0.1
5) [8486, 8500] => 0.9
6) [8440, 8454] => 0.1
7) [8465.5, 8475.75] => 0.2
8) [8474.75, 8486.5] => 0.2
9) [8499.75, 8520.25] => 0.6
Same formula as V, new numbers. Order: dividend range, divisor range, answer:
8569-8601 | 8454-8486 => 1.02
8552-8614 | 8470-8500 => 1.04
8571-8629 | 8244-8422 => 1.02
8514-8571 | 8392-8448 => 0.96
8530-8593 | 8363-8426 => 0.98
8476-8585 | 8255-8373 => 0.97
